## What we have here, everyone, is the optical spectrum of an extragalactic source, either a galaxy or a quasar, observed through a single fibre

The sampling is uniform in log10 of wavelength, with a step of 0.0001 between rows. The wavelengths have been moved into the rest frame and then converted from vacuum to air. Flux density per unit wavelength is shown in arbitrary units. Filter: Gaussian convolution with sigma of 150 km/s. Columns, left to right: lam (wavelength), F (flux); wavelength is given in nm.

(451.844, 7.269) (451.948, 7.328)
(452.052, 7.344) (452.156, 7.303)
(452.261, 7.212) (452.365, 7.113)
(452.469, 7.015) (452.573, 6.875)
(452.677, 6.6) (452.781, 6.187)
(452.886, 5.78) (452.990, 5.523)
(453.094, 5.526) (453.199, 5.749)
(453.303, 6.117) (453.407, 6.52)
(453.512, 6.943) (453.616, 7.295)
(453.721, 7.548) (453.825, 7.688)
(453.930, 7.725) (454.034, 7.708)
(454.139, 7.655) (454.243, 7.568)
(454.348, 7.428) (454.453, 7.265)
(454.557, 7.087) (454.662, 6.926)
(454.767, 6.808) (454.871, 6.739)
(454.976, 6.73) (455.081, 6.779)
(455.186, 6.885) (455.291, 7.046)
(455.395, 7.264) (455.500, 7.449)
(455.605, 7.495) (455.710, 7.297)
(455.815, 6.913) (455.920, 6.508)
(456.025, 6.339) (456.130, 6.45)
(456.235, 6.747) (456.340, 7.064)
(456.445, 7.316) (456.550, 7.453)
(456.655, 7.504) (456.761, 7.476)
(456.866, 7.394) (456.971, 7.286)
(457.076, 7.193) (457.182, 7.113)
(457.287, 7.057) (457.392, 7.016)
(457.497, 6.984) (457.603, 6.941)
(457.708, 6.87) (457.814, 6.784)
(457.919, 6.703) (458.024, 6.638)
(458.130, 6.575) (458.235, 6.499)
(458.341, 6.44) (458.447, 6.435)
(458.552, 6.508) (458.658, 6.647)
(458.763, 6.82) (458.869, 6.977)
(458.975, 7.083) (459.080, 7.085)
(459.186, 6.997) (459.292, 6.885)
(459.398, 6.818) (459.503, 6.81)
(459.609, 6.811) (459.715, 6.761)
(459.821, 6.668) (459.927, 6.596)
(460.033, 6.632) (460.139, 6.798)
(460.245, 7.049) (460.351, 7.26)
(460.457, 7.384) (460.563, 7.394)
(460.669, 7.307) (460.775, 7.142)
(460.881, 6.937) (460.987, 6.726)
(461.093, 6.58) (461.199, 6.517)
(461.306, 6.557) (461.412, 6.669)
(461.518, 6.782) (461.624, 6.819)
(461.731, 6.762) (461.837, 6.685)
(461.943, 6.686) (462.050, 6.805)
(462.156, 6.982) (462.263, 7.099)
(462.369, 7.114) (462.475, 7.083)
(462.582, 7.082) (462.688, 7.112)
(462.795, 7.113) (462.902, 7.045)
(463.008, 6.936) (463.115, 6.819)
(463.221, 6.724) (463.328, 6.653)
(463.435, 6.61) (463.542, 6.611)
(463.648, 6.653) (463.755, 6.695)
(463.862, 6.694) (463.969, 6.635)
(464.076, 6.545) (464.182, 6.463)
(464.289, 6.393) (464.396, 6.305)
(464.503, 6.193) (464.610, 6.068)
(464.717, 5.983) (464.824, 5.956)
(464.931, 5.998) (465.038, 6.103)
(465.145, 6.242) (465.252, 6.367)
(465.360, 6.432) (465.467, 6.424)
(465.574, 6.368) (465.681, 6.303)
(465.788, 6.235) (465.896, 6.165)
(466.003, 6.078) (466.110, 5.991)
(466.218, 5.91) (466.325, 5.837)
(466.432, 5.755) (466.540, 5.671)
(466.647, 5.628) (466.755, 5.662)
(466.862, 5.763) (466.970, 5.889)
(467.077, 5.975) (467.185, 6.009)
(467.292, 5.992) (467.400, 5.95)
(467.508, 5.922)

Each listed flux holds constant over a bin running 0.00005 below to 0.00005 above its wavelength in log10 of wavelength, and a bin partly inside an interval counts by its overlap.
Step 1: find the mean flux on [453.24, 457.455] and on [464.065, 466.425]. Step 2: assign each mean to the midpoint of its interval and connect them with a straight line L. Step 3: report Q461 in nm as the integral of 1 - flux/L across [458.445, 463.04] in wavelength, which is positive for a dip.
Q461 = -0.20 nm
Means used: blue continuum 7.12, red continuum 6.19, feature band 6.89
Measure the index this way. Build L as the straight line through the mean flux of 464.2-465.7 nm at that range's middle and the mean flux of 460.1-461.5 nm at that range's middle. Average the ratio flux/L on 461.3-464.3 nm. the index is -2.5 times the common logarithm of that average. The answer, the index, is -0.03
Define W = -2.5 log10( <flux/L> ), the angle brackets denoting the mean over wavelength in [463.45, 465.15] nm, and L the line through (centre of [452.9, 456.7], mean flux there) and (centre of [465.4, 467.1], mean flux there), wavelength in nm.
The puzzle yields -0.036 mag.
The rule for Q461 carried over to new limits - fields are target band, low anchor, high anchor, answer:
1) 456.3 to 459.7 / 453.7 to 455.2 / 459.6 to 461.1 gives 0.061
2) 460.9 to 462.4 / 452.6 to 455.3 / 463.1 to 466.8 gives -0.079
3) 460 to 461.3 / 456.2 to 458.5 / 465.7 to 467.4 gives -0.073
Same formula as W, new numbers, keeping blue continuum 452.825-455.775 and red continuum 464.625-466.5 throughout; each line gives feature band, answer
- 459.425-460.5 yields -0.06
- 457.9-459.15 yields -0.01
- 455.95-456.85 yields -0.04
